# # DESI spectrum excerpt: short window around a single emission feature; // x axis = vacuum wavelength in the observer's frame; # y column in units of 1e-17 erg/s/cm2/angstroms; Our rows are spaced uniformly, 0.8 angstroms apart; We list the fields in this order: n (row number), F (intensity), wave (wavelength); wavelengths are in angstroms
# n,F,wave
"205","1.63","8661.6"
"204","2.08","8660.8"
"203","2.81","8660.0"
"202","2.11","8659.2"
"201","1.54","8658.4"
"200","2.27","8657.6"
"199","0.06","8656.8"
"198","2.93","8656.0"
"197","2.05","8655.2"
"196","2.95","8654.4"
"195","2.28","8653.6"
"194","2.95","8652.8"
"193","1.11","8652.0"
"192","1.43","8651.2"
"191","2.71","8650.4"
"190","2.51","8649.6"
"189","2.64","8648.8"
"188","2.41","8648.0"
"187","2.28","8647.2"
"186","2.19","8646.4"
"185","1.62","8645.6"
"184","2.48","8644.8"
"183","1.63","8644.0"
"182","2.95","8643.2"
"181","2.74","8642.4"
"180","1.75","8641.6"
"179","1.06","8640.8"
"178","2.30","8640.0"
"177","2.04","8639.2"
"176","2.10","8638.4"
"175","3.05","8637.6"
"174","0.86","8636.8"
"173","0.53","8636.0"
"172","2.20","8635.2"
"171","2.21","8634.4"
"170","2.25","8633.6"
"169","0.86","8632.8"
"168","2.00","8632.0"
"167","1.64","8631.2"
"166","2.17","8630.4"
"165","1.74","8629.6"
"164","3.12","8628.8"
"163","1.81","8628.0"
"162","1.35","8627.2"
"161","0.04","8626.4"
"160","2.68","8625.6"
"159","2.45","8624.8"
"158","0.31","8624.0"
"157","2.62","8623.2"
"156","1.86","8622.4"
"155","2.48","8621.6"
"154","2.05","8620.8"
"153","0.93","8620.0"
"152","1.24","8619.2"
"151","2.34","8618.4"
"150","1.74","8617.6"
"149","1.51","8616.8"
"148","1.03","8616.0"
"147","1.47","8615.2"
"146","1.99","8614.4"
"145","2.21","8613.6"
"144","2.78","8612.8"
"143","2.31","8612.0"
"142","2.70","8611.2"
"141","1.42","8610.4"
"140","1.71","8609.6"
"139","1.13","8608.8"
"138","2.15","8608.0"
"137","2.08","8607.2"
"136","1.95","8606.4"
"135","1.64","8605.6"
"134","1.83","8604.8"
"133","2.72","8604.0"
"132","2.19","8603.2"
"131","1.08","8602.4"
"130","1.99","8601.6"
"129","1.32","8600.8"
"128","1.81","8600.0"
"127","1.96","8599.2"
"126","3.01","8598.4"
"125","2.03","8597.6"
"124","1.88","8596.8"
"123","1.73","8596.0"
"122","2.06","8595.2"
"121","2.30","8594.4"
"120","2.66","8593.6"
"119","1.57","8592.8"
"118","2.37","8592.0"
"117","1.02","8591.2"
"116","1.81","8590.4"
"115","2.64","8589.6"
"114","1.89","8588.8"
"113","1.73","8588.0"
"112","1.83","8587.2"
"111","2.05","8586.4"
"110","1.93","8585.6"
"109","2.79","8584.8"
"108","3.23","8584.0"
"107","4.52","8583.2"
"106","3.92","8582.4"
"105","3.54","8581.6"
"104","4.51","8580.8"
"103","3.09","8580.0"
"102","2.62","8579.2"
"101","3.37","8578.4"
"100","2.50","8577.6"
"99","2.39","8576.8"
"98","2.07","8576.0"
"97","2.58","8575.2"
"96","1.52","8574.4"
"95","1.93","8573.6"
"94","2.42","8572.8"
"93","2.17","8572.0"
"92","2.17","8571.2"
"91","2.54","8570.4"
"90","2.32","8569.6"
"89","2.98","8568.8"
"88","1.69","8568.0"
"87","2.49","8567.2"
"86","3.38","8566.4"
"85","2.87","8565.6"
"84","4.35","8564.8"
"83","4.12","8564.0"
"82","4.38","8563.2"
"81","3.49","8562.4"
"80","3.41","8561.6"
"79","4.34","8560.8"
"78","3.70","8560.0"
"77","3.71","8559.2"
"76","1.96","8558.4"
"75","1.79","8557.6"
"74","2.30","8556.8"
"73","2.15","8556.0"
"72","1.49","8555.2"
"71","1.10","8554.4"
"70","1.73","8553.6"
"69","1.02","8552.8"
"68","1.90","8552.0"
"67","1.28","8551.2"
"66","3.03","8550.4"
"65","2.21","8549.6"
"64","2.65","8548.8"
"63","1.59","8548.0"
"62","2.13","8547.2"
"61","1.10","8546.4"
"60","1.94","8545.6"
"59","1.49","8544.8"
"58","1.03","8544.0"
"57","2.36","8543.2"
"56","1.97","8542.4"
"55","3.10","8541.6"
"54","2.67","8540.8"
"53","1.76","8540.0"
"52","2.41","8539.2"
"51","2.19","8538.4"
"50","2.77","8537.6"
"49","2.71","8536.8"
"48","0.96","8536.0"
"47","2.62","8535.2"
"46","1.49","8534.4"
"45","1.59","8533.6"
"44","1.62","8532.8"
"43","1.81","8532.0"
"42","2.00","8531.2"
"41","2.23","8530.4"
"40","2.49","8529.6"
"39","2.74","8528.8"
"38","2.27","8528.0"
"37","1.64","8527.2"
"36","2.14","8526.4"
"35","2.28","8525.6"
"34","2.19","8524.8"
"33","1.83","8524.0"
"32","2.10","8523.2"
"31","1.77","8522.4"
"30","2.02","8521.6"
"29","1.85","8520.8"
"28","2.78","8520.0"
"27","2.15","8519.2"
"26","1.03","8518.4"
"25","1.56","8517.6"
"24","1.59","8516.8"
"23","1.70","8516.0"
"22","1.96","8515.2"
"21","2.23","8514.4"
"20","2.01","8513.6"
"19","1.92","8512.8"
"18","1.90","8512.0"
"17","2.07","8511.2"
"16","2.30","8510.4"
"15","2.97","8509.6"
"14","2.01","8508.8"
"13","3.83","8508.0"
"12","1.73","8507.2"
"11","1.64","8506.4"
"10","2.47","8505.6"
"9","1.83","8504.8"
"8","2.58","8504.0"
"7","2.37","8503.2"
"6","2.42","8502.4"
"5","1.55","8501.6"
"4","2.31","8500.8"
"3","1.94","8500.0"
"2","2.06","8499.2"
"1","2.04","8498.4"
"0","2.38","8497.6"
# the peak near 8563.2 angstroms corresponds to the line [S II] 6716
